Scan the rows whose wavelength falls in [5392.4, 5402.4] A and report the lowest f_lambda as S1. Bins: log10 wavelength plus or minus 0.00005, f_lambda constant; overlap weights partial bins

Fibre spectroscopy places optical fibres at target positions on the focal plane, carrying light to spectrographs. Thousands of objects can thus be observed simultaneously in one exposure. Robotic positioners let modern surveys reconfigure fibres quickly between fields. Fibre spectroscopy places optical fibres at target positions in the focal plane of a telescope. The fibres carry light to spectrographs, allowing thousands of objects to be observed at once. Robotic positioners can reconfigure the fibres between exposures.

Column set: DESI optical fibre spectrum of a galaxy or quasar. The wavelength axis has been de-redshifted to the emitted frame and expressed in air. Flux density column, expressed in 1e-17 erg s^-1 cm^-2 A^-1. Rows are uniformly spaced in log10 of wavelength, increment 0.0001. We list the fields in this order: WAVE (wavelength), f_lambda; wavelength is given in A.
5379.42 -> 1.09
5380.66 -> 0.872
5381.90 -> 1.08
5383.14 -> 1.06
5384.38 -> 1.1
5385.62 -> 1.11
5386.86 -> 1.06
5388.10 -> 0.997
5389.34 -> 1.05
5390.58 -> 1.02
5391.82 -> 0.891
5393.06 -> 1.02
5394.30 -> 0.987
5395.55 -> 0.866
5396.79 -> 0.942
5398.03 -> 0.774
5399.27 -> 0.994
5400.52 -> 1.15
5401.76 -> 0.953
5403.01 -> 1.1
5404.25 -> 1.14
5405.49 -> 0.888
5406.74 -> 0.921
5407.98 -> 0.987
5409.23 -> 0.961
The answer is 0.774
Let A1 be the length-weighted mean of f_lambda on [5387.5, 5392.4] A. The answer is 0.991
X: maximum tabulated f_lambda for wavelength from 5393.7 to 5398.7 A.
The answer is 0.987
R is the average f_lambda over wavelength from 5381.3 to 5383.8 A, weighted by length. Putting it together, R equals 1.07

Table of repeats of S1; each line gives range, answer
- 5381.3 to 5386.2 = 1.06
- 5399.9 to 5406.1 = 0.888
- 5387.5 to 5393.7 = 0.891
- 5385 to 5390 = 0.997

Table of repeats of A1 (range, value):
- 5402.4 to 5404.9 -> 1.12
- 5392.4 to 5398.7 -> 0.919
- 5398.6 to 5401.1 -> 1.06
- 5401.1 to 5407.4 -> 1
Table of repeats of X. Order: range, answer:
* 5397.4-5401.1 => 1.15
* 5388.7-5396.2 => 1.05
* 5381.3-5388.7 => 1.11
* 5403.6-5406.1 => 1.14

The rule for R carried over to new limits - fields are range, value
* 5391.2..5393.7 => 0.957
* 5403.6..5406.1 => 1.02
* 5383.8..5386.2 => 1.1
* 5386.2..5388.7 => 1.03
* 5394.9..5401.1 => 0.943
